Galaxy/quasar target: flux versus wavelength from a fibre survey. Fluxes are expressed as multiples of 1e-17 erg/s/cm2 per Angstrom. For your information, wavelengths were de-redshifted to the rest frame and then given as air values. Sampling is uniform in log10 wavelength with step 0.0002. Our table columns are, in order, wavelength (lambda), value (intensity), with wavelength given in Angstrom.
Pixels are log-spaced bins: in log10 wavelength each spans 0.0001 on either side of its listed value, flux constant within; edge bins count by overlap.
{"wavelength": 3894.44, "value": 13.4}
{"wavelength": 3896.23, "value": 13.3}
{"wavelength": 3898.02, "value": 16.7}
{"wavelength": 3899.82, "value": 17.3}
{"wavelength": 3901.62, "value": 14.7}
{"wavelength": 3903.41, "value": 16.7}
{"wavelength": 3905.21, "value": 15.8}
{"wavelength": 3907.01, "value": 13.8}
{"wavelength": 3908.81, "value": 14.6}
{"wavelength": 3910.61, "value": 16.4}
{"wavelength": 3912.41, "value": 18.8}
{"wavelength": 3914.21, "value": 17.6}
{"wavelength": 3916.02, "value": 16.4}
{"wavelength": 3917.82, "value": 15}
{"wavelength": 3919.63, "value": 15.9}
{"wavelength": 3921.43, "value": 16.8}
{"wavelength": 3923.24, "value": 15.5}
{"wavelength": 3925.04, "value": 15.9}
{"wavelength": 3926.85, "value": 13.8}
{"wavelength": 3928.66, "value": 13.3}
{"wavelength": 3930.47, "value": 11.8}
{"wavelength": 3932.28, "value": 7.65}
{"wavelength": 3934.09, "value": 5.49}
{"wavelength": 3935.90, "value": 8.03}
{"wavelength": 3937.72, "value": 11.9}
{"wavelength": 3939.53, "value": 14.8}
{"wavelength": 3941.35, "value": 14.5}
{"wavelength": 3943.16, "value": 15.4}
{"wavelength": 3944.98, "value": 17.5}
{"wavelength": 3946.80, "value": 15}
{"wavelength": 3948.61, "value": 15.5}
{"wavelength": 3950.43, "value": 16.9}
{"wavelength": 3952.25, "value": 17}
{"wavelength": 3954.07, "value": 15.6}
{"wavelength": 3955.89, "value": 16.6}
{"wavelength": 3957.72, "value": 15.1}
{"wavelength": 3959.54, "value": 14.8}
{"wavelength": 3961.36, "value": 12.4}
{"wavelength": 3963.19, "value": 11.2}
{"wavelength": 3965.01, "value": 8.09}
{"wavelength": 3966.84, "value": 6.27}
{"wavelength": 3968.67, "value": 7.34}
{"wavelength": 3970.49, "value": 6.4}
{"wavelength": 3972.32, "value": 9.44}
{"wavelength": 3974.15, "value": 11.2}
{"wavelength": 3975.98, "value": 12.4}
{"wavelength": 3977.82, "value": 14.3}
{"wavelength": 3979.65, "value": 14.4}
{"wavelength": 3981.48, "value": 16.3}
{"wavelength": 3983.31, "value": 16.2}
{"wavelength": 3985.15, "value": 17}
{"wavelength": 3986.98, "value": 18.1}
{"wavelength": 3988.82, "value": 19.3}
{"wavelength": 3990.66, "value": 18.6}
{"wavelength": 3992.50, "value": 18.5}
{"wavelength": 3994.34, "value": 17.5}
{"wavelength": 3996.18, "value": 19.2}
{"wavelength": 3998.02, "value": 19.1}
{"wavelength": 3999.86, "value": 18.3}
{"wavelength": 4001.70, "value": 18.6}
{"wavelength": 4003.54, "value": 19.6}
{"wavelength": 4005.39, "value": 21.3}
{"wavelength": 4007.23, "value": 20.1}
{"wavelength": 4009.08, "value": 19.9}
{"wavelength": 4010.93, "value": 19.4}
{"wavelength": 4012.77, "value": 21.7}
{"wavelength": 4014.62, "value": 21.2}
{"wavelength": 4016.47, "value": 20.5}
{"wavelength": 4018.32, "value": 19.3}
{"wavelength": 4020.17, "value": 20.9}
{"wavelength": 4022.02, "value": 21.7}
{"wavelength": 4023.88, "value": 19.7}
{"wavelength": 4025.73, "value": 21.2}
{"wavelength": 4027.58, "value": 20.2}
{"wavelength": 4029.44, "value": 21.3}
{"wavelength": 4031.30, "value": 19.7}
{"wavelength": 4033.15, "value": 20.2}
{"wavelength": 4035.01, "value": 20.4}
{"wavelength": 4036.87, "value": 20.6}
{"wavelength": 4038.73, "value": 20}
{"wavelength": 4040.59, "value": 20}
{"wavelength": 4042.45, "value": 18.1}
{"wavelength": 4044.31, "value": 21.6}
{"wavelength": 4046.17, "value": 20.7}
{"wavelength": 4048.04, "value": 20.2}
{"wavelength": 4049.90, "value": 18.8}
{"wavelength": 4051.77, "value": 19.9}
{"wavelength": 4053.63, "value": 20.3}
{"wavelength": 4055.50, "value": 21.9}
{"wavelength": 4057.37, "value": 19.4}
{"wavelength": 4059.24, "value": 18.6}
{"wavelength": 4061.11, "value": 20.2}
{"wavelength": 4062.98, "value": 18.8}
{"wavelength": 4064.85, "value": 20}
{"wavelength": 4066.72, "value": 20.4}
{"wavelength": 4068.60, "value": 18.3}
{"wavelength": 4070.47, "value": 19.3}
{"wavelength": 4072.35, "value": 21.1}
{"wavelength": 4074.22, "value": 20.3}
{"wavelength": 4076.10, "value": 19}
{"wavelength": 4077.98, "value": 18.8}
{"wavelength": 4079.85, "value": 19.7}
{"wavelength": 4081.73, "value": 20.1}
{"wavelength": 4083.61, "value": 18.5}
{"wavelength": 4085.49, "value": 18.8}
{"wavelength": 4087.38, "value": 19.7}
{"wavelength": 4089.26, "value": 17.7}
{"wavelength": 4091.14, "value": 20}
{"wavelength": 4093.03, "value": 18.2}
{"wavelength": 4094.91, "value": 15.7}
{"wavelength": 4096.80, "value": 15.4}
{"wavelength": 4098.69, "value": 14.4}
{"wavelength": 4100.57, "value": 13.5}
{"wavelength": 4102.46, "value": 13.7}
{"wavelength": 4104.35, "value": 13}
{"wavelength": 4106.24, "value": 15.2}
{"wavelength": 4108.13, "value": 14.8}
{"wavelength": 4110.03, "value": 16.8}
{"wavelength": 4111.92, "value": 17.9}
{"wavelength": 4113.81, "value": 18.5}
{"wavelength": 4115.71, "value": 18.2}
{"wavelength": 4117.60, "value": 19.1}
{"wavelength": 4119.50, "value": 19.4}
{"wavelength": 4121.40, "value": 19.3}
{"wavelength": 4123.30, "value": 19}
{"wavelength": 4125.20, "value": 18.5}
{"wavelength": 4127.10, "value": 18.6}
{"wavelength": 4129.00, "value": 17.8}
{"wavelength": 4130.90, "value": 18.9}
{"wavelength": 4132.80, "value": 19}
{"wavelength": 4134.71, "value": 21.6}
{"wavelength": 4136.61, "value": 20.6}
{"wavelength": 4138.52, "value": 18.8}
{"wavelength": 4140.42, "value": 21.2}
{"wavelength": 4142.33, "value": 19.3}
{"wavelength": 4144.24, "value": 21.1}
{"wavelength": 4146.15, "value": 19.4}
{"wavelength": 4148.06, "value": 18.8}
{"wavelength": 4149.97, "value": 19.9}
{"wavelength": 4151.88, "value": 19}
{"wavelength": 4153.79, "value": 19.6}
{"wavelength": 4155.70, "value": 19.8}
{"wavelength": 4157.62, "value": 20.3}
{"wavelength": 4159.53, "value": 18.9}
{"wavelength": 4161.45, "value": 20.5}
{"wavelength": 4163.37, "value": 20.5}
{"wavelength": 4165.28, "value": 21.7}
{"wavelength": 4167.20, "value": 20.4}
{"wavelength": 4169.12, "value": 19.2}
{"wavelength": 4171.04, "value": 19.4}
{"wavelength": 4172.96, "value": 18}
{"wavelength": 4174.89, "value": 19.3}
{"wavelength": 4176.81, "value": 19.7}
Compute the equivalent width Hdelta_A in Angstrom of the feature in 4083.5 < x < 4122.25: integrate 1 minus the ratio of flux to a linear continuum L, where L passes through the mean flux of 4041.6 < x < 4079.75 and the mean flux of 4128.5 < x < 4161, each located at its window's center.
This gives 5.37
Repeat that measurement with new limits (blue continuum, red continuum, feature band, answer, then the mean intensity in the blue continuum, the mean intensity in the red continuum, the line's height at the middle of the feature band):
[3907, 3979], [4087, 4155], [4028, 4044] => -4.3 Angstrom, 13.4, 18.1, 15.9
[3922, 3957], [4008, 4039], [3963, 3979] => 6.6 Angstrom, 13.8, 20.5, 16.3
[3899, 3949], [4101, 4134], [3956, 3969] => 3.3 Angstrom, 14.5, 17.5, 15.1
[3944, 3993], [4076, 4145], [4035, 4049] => -3.5 Angstrom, 14.1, 18.1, 16.2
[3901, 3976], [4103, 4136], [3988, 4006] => -4.8 Angstrom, 13.6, 18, 15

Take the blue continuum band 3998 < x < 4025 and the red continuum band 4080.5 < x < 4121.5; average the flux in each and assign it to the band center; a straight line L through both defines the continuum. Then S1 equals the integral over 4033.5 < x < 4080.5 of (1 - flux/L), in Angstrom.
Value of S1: -3.2 Angstrom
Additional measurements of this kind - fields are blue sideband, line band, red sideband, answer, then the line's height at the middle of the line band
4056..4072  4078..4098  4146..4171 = 1.3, 19.6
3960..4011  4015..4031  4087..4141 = -4.6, 16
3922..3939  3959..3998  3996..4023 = 7.1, 16.8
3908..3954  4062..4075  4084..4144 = -2.1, 17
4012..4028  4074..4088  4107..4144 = 0.2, 19.6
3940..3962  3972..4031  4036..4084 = -2.9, 17.5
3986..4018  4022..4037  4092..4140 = -1.2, 19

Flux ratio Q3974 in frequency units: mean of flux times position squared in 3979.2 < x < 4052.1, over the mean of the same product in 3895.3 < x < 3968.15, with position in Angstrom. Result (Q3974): 1.44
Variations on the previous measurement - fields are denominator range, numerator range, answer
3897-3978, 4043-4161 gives 1.49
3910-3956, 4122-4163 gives 1.49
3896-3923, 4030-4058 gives 1.34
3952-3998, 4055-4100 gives 1.40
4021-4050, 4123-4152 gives 1.01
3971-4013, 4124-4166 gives 1.23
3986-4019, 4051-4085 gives 1.05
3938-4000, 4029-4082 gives 1.42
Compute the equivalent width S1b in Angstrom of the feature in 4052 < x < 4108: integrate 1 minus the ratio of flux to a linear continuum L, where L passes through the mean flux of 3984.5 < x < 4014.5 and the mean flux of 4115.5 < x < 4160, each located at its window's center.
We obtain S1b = 3.2 Angstrom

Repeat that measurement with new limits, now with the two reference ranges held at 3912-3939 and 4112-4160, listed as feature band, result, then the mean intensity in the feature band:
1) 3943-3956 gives -1.9 Angstrom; 16.2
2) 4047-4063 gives -2.6 Angstrom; 19.8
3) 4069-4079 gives -1.1 Angstrom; 19.6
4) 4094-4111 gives 3.4 Angstrom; 14.7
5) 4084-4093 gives -0.4 Angstrom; 18.9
